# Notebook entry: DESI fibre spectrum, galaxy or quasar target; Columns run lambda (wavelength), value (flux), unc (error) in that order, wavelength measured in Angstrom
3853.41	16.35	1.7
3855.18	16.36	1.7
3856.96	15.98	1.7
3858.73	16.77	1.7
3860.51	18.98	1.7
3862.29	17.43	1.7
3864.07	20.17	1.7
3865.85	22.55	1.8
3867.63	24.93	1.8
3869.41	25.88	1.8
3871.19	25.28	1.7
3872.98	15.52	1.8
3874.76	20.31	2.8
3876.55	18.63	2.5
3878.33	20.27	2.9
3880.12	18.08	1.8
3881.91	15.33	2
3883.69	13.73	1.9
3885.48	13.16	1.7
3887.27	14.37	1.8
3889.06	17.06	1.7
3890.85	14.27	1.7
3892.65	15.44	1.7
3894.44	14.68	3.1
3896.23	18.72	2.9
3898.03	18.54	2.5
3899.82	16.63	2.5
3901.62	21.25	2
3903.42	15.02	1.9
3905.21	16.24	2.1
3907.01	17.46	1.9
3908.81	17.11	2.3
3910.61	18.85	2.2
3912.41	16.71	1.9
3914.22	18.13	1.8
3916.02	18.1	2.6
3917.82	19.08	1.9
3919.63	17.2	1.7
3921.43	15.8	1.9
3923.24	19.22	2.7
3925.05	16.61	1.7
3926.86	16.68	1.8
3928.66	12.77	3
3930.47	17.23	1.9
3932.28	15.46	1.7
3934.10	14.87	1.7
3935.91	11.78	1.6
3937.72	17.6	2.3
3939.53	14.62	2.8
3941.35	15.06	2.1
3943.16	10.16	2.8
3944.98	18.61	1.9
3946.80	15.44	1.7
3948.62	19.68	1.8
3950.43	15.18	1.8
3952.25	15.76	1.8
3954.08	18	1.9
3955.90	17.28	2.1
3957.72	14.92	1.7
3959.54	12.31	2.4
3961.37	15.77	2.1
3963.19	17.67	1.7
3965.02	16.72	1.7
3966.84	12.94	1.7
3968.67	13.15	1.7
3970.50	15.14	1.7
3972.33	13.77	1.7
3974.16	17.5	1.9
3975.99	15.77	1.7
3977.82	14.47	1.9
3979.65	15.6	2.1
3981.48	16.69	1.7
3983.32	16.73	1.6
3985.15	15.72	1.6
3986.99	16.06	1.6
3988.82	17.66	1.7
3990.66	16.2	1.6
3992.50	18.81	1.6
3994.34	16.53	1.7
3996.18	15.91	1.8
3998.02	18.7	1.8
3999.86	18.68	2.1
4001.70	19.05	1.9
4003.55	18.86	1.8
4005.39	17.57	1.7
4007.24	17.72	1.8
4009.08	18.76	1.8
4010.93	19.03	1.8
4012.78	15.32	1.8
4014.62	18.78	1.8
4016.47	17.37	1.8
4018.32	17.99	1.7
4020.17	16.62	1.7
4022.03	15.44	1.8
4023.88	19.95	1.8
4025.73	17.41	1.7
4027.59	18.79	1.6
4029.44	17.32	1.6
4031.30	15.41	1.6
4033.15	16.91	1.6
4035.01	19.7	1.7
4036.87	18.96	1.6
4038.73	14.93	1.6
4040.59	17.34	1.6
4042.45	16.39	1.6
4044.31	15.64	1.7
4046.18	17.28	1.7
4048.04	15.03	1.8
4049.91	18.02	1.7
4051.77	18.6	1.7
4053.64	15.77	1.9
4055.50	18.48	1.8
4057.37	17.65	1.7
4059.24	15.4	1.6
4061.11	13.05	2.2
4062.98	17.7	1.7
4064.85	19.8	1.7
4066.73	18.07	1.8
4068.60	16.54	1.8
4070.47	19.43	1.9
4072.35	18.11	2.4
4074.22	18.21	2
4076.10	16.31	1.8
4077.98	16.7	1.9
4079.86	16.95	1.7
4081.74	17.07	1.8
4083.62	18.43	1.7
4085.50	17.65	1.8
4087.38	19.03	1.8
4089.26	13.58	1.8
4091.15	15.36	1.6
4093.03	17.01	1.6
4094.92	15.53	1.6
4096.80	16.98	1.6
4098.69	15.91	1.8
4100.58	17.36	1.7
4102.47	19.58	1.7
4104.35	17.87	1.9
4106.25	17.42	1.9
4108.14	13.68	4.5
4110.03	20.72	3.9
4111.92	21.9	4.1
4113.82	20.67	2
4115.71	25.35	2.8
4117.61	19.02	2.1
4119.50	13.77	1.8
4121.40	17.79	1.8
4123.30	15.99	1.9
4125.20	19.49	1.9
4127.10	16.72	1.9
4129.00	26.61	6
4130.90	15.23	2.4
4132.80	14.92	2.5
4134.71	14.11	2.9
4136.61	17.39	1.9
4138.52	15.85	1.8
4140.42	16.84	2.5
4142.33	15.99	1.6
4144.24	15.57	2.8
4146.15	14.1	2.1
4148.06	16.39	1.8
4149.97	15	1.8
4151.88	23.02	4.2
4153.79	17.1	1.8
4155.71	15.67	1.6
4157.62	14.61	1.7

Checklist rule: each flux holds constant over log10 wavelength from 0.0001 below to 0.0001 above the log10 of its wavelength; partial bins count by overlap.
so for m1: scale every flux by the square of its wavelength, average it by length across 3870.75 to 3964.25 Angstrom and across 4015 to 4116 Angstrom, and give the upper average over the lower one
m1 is 1.1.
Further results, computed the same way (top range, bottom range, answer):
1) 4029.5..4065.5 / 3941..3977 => 1.14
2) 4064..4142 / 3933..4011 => 1.16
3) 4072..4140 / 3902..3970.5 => 1.19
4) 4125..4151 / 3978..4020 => 1.03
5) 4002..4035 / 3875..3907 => 1.13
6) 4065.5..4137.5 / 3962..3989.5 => 1.20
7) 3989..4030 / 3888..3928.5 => 1.09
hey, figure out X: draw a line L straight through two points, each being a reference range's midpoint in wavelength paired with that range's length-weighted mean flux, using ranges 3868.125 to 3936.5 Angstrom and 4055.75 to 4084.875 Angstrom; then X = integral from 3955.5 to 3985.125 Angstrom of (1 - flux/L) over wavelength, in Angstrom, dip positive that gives 3.22 Angstrom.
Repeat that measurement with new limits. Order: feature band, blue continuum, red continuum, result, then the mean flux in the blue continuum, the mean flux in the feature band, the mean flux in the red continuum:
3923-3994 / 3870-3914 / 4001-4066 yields 6.4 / 17.3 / 15.8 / 17.4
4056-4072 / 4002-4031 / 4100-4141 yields 0.6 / 17.8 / 17.3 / 18.1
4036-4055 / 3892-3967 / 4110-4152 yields 0.4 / 16.4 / 16.8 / 17.8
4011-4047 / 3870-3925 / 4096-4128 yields 1.3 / 17.4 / 17.3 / 18.3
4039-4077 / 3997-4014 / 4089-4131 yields 2.2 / 18.2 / 17.1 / 18.1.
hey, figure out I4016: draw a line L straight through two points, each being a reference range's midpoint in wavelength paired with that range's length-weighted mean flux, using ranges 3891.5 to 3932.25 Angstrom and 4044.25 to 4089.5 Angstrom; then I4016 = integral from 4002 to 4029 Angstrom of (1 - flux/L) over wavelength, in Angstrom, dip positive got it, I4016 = -1.0 Angstrom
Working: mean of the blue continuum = 17.1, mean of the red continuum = 17.2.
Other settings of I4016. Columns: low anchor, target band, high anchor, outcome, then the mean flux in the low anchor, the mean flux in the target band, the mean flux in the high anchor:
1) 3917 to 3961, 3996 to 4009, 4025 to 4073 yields -1.2 Angstrom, 15.9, 18.2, 17.2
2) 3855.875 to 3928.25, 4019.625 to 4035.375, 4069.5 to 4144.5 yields 0.2 Angstrom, 17.9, 17.4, 17.6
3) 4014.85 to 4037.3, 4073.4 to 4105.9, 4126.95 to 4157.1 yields 0.4 Angstrom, 17.7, 17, 16.9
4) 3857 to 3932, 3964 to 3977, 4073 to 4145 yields 2.0 Angstrom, 17.8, 15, 17.5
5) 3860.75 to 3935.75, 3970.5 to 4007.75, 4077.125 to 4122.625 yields 1.7 Angstrom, 17.6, 16.8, 17.7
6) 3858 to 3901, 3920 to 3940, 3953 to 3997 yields 1.5 Angstrom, 18.2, 15.8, 15.9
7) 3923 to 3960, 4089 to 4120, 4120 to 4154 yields -1.9 Angstrom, 15.7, 17.9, 17.1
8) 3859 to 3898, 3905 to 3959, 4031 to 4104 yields 4.8 Angstrom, 18.3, 16.4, 17.1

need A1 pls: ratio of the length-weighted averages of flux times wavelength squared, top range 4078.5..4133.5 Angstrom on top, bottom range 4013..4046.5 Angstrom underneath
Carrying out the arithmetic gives 1.07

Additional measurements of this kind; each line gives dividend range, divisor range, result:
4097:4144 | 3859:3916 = 1.11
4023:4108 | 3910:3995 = 1.13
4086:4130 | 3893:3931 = 1.16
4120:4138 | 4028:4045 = 1.07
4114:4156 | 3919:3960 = 1.22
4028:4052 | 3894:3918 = 1.03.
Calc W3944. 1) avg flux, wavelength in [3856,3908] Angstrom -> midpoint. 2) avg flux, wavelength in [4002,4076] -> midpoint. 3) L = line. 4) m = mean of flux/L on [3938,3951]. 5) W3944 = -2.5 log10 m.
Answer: 0.14 mag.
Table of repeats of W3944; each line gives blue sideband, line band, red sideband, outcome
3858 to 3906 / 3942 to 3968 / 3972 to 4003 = 0.10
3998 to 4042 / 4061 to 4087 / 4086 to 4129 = 0.02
